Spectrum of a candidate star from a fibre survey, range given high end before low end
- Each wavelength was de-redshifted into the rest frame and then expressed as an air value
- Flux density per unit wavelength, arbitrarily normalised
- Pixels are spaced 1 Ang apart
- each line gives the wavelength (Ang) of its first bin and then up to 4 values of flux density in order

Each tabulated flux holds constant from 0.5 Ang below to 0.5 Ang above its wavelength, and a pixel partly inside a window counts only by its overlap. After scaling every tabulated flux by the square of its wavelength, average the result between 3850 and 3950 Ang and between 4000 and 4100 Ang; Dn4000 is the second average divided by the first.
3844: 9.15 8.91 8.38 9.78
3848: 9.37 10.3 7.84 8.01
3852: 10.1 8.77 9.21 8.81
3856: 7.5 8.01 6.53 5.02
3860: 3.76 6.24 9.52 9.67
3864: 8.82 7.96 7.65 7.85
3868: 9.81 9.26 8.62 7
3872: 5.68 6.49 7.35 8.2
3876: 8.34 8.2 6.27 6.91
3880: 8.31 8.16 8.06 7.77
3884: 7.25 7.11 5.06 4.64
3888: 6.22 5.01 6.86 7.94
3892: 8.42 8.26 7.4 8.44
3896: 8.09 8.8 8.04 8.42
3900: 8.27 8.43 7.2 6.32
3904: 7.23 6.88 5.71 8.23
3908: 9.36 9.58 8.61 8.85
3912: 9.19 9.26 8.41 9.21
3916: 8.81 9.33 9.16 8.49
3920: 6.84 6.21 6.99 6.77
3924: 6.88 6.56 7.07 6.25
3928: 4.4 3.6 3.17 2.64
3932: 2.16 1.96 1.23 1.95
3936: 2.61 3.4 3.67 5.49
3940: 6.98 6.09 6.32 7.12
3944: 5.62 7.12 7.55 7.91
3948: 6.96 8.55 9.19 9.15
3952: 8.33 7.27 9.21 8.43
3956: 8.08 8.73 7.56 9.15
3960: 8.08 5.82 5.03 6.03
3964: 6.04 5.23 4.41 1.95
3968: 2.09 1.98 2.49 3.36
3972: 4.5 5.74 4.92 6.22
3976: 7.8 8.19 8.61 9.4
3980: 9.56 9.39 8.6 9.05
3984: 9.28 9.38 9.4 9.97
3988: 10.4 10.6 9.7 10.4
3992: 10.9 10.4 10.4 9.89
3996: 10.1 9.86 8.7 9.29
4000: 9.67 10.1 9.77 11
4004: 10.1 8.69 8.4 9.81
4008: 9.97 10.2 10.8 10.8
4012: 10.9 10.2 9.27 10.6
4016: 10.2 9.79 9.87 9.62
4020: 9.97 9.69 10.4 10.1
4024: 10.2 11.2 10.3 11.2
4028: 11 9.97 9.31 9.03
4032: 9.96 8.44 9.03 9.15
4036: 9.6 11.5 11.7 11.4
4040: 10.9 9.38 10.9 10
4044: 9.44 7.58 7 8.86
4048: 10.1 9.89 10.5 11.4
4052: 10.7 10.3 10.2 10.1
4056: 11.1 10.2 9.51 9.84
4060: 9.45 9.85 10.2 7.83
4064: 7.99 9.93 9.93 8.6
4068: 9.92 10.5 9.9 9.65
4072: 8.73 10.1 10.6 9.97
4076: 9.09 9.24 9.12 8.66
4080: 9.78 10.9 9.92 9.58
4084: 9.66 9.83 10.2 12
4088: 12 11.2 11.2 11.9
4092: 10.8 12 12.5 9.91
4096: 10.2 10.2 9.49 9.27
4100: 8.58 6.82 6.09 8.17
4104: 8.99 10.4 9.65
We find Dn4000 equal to 1.53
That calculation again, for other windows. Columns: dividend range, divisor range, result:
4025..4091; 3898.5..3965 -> 1.55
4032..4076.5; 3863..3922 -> 1.36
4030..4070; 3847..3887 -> 1.38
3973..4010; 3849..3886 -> 1.28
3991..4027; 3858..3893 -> 1.47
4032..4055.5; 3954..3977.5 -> 1.78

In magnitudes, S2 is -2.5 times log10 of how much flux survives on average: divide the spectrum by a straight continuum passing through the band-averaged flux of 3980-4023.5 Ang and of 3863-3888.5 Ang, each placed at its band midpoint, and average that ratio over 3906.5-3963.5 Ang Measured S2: 0.26 mag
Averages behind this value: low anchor 7.52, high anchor 9.89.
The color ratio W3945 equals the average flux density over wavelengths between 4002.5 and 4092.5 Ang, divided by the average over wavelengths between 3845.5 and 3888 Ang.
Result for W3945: 1.28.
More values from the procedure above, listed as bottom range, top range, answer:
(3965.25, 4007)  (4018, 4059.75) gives 1.23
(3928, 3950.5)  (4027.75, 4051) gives 1.94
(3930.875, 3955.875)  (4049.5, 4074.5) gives 1.66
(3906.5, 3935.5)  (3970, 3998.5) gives 1.31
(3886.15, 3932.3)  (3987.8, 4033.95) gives 1.38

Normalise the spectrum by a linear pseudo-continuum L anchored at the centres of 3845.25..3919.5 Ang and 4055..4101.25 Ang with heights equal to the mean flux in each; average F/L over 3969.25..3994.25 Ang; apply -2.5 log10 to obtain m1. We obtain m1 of 0.091 mag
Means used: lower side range 7.92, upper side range 9.97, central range 8.26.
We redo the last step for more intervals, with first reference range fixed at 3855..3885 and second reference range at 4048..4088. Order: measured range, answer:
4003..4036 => -0.070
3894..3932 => 0.099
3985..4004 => -0.110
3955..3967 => 0.292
